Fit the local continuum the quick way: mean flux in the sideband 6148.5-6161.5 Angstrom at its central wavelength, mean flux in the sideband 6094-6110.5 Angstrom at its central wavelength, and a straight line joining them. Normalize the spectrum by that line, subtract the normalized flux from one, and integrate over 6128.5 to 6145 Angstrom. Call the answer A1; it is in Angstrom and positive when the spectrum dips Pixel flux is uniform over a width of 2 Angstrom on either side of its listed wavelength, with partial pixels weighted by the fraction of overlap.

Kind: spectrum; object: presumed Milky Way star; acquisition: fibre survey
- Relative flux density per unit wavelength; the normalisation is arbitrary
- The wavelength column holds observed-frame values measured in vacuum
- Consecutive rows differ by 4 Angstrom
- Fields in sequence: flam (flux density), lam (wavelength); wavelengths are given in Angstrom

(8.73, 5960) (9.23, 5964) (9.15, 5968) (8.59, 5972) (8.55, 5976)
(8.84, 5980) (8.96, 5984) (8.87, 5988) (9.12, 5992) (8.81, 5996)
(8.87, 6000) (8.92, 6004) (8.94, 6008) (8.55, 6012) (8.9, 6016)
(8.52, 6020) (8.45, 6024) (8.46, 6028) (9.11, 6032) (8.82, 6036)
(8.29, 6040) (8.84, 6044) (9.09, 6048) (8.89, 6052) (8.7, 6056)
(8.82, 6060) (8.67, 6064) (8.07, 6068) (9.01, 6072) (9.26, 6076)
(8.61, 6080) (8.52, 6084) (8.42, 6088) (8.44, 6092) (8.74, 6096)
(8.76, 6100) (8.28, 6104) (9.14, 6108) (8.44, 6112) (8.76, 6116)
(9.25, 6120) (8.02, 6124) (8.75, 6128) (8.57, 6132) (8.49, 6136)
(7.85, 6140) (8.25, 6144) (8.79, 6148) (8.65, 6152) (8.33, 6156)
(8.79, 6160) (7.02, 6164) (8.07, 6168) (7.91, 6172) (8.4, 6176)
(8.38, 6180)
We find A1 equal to 0.6 Angstrom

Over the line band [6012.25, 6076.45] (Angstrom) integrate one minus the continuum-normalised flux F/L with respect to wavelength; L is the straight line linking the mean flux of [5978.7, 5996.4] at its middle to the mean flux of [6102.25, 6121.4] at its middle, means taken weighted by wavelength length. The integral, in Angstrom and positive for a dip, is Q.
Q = 0.9 Angstrom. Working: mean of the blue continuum 8.93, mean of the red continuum 8.77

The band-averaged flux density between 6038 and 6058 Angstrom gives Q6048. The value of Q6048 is 8.76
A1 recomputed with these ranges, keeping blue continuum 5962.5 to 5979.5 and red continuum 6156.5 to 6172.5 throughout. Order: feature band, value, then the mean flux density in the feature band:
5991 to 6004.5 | -0.3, 8.92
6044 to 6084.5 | -1.6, 8.78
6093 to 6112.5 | -1.0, 8.68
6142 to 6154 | -0.7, 8.56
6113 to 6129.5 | -1.0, 8.68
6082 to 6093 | -0.2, 8.46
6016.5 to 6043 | -0.1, 8.63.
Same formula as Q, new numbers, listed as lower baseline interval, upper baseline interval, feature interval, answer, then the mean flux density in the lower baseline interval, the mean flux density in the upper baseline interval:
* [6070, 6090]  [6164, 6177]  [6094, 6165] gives -1.7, 8.76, 7.94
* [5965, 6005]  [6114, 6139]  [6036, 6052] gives 0.0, 8.88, 8.61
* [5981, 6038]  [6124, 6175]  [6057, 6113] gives -0.9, 8.81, 8.28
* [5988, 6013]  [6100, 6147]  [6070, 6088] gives -0.3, 8.88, 8.54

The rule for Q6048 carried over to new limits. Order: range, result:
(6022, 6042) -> 8.63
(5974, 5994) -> 8.87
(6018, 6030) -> 8.48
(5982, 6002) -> 8.93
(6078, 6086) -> 8.56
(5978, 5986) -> 8.9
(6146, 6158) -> 8.59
